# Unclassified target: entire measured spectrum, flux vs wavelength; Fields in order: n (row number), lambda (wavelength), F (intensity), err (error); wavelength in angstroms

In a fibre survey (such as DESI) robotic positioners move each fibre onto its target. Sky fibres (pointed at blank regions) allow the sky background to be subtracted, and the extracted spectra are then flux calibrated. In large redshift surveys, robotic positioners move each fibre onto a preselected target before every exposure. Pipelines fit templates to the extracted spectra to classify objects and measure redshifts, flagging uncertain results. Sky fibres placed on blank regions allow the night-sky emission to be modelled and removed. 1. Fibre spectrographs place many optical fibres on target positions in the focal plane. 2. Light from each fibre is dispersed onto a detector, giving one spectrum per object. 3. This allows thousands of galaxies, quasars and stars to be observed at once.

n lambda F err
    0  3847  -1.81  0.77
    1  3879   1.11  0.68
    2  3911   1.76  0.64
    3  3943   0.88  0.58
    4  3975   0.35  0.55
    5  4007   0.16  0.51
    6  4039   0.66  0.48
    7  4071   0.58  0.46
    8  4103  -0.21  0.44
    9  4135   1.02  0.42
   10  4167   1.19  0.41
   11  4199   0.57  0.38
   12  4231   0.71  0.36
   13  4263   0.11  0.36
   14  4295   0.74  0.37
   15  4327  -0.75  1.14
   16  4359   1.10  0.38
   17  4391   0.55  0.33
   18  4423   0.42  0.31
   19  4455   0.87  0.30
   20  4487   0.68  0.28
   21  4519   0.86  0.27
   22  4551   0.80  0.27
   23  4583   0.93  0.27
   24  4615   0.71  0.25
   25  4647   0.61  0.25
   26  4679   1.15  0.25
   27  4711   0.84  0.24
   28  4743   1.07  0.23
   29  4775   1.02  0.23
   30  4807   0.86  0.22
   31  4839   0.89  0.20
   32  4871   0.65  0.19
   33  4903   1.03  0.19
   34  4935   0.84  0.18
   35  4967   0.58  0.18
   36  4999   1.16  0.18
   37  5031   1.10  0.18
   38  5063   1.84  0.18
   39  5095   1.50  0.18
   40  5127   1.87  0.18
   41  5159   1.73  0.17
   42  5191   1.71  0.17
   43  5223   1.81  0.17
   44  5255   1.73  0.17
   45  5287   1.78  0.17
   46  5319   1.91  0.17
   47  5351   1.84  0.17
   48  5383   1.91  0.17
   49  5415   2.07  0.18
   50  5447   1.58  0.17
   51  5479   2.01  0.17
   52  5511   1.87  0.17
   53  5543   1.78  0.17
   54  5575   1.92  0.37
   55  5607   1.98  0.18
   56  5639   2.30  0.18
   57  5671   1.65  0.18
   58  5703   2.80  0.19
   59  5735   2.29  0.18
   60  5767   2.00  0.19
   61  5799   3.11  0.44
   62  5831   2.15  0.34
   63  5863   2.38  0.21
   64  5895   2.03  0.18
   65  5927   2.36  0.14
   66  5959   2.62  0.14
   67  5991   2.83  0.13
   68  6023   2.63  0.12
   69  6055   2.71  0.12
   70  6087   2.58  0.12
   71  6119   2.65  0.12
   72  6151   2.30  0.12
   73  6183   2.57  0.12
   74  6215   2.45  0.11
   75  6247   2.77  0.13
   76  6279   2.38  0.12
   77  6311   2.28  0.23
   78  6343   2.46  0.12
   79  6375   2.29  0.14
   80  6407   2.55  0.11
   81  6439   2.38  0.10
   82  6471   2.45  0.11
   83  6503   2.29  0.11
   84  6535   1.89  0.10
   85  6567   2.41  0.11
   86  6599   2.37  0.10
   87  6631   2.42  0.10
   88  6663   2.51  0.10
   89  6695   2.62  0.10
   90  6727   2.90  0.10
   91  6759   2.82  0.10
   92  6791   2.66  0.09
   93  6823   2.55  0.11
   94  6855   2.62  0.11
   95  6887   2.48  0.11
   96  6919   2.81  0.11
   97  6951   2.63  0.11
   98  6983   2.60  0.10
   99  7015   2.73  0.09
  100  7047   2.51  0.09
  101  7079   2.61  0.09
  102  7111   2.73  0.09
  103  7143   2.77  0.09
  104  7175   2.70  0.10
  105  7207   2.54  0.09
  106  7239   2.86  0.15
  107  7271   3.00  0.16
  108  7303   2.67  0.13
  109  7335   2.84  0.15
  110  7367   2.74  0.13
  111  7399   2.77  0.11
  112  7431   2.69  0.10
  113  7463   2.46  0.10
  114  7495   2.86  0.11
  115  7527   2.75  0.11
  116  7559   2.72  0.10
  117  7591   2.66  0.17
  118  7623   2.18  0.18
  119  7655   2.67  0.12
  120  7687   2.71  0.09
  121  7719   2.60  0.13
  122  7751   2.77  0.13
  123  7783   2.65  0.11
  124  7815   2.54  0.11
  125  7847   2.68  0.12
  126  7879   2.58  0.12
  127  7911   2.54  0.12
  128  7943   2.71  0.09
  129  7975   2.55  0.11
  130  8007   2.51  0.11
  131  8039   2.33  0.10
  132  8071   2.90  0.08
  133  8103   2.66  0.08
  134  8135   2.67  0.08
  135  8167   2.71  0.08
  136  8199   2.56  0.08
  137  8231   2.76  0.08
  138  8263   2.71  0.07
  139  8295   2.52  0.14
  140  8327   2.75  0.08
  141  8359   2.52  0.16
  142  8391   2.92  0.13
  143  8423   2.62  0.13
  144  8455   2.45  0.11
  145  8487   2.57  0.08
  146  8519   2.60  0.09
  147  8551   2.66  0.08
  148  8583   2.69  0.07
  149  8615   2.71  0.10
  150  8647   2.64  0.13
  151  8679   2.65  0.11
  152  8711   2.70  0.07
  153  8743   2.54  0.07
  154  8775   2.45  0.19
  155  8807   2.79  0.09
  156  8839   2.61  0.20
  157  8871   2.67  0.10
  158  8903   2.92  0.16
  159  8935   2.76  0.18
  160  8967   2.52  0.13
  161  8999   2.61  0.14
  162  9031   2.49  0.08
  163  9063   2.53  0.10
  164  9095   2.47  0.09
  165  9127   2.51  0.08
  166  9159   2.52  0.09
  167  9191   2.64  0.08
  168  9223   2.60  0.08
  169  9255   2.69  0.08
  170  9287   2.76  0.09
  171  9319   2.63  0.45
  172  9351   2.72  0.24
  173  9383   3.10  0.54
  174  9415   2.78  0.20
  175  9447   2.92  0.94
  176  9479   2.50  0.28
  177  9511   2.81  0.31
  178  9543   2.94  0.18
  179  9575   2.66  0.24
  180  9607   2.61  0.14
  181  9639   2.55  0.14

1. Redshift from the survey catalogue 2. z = 0.26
